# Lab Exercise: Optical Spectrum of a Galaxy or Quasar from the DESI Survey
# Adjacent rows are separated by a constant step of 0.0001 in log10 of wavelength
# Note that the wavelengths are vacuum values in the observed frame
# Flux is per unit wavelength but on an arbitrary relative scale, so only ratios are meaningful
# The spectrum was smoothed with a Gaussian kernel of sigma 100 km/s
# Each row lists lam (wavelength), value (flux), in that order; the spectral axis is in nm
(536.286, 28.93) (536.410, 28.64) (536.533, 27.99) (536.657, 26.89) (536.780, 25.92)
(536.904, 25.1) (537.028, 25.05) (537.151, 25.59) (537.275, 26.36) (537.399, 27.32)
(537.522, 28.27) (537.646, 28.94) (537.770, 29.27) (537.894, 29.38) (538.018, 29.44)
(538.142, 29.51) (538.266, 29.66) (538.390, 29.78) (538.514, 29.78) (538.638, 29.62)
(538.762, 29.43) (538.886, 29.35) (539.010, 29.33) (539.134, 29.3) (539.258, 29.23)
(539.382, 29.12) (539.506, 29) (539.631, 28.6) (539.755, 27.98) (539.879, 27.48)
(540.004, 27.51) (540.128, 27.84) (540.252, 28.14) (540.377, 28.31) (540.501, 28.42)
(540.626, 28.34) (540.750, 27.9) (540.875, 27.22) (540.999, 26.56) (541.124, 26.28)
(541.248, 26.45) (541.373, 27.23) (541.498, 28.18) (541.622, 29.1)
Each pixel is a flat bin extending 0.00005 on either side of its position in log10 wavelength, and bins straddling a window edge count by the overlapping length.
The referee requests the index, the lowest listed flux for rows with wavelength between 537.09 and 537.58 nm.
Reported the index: 25.59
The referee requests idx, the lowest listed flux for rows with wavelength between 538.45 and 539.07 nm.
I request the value 29.33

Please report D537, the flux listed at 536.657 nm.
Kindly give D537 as 26.89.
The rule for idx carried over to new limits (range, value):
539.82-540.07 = 27.48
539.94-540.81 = 27.51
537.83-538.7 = 29.38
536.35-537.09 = 25.05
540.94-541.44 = 26.28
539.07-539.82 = 27.98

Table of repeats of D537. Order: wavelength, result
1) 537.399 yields 27.32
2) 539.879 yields 27.48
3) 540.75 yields 27.9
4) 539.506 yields 29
